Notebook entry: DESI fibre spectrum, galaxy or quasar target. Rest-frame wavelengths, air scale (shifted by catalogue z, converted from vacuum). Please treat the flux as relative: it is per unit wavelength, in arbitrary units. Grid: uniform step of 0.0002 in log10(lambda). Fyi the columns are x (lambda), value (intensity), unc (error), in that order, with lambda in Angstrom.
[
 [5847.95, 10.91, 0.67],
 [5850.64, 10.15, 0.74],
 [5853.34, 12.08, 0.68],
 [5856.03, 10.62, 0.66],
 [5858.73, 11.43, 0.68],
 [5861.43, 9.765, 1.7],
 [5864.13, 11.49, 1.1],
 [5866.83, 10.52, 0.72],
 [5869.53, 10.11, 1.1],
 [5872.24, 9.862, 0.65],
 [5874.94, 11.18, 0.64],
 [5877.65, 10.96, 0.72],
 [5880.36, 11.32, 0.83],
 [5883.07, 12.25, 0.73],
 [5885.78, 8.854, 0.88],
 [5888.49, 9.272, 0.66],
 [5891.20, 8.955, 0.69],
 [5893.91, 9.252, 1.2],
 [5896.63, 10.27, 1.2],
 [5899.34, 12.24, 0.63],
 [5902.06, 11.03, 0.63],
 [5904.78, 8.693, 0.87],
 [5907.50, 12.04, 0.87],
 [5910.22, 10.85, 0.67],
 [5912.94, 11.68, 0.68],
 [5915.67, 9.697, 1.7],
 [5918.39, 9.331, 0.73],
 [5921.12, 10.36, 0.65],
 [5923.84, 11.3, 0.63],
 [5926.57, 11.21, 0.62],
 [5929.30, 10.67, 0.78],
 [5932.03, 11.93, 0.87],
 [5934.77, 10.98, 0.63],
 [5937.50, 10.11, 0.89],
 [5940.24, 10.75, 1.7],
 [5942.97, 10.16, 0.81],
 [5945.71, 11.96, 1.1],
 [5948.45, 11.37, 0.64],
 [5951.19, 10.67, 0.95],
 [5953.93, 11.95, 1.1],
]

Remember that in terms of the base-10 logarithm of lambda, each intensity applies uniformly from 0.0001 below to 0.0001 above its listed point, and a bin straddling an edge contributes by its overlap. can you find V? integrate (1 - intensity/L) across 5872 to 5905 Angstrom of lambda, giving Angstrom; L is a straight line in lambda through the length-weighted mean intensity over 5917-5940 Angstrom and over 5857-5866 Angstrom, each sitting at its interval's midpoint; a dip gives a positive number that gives 1.3 Angstrom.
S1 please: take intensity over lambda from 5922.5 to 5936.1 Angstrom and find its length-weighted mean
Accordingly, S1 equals 11.2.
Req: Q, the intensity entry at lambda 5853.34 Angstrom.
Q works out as 12.08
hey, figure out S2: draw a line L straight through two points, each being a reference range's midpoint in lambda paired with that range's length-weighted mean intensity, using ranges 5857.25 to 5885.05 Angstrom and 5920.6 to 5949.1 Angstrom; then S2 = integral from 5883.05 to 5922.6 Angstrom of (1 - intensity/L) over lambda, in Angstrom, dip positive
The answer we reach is 2.4 Angstrom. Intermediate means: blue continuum 10.8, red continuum 11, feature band 10.3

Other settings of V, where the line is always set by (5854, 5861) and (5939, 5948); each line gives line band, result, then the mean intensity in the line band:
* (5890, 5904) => 0.9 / 10.3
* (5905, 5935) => 0.5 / 10.8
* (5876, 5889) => 0.4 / 10.6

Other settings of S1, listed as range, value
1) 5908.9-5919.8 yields 10.4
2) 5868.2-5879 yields 10.5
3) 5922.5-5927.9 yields 11.3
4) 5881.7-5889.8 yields 10.1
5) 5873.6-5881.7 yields 11.1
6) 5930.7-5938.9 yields 11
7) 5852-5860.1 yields 11.4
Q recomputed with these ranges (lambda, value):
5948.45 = 11.37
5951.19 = 10.67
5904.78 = 8.693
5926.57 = 11.21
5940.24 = 10.75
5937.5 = 10.11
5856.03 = 10.62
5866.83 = 10.52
